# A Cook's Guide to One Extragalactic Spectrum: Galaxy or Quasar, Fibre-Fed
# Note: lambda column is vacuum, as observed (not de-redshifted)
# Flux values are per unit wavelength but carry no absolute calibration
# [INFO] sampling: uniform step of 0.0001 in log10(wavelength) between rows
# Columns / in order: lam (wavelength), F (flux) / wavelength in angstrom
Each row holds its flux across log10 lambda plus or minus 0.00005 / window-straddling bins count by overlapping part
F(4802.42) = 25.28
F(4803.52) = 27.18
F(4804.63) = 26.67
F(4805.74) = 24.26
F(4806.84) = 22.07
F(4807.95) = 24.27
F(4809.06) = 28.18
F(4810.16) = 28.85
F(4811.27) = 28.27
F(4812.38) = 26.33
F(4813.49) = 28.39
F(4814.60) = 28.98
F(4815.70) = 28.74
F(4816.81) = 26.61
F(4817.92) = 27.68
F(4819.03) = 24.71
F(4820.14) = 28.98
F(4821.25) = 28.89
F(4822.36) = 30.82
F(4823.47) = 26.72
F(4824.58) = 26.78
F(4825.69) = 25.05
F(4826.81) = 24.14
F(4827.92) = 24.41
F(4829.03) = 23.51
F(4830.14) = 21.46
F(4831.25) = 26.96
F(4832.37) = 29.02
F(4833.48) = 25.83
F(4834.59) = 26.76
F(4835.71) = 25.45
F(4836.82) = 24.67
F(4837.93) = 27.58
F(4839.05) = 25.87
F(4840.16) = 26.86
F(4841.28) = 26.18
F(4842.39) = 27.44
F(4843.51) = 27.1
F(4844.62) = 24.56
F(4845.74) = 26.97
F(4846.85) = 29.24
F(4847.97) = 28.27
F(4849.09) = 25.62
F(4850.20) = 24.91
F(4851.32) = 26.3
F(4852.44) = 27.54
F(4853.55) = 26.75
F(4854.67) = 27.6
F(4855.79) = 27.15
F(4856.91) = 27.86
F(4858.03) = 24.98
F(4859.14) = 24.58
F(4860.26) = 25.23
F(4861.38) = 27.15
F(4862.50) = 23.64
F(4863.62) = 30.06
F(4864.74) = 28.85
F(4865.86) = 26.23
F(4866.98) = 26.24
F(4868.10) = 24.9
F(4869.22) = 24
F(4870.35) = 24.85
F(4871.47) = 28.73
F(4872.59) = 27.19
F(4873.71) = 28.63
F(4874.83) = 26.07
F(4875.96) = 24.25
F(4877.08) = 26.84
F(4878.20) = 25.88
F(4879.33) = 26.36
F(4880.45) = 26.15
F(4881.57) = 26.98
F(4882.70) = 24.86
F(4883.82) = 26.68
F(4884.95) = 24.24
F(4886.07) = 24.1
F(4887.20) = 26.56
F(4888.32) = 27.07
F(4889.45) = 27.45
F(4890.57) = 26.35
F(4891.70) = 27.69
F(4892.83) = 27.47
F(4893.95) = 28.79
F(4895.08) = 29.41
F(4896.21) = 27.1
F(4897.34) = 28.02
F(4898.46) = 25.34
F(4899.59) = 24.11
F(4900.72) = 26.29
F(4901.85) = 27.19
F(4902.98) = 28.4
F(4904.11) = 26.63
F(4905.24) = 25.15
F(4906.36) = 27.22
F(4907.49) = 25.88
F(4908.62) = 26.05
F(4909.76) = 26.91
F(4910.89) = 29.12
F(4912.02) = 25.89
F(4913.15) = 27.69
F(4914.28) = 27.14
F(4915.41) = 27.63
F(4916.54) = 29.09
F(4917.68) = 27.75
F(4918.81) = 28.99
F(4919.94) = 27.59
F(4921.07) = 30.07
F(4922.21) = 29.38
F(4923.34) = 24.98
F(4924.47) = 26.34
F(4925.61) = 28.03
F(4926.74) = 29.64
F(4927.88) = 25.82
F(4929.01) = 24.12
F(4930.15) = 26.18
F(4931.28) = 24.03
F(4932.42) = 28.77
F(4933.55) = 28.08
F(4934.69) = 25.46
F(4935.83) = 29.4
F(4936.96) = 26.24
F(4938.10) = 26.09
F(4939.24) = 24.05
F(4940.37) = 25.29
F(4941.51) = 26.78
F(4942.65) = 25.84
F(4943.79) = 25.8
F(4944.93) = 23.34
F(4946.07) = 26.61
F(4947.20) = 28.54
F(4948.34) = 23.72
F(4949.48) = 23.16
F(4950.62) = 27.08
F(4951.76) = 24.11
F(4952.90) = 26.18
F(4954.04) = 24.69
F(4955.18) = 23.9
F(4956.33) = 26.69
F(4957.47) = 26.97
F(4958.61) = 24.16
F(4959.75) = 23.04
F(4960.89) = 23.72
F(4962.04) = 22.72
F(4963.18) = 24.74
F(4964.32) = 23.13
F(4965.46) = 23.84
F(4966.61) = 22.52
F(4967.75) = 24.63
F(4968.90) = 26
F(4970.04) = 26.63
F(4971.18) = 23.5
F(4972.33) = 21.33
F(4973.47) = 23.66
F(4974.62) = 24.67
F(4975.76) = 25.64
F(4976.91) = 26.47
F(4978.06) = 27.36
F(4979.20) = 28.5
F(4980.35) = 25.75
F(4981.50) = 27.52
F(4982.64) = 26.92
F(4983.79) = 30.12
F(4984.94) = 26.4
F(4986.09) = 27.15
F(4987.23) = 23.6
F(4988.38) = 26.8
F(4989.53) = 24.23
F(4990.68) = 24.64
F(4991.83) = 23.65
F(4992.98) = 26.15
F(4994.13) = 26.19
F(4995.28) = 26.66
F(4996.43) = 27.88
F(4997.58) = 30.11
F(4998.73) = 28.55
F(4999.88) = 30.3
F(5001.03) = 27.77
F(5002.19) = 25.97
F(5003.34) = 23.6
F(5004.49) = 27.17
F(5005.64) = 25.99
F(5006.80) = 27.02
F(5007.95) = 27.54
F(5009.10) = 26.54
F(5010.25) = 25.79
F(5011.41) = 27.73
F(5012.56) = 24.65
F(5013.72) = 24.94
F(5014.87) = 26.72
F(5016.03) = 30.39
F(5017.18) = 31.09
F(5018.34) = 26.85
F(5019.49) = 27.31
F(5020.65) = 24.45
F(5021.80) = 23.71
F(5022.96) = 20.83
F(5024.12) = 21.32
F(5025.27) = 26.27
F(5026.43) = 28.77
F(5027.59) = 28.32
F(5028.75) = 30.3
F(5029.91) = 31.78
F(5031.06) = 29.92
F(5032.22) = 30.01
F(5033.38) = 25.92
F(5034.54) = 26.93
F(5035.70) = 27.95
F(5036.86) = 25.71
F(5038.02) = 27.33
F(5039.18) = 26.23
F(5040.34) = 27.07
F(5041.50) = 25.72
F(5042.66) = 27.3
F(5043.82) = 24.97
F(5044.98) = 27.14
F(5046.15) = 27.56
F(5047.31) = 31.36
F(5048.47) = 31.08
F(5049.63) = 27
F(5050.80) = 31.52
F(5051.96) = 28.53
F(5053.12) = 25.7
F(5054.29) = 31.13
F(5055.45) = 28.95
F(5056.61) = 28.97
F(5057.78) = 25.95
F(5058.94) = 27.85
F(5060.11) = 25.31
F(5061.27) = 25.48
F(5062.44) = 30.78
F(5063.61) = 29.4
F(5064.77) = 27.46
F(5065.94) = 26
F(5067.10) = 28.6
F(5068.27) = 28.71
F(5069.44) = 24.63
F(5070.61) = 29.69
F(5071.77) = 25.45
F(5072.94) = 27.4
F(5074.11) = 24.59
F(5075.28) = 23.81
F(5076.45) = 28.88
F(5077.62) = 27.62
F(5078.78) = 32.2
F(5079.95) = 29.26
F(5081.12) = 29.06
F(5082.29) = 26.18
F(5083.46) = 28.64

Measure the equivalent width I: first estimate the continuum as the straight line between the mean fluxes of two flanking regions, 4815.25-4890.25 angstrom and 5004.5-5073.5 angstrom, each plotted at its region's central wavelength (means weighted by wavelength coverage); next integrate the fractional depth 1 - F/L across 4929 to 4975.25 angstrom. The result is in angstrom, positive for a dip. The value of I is 3.1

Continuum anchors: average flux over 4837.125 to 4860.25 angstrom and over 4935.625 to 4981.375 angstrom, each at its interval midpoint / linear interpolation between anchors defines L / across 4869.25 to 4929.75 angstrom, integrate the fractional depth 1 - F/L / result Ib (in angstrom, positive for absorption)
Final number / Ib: -2.2 angstrom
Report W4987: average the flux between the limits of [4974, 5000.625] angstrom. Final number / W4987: 26.8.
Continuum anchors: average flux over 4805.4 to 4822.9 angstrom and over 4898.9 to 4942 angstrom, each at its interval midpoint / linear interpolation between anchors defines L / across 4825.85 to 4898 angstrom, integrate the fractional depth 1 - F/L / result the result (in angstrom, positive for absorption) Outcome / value 2.0 angstrom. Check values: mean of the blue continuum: 27.3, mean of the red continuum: 26.9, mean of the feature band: 26.4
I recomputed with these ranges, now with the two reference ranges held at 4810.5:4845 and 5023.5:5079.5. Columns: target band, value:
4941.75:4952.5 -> 0.71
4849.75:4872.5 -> 0.33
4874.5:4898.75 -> 0.33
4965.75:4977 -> 1.20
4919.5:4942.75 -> 0.30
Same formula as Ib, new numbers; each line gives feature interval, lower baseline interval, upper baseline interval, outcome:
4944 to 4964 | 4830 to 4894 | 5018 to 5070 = 1.5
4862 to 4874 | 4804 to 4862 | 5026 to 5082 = 0.0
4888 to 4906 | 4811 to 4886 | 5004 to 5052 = -0.2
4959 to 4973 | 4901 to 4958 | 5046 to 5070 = 1.7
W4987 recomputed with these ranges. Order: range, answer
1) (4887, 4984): 26.2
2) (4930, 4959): 25.8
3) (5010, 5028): 26.2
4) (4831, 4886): 26.4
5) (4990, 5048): 27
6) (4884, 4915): 26.8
